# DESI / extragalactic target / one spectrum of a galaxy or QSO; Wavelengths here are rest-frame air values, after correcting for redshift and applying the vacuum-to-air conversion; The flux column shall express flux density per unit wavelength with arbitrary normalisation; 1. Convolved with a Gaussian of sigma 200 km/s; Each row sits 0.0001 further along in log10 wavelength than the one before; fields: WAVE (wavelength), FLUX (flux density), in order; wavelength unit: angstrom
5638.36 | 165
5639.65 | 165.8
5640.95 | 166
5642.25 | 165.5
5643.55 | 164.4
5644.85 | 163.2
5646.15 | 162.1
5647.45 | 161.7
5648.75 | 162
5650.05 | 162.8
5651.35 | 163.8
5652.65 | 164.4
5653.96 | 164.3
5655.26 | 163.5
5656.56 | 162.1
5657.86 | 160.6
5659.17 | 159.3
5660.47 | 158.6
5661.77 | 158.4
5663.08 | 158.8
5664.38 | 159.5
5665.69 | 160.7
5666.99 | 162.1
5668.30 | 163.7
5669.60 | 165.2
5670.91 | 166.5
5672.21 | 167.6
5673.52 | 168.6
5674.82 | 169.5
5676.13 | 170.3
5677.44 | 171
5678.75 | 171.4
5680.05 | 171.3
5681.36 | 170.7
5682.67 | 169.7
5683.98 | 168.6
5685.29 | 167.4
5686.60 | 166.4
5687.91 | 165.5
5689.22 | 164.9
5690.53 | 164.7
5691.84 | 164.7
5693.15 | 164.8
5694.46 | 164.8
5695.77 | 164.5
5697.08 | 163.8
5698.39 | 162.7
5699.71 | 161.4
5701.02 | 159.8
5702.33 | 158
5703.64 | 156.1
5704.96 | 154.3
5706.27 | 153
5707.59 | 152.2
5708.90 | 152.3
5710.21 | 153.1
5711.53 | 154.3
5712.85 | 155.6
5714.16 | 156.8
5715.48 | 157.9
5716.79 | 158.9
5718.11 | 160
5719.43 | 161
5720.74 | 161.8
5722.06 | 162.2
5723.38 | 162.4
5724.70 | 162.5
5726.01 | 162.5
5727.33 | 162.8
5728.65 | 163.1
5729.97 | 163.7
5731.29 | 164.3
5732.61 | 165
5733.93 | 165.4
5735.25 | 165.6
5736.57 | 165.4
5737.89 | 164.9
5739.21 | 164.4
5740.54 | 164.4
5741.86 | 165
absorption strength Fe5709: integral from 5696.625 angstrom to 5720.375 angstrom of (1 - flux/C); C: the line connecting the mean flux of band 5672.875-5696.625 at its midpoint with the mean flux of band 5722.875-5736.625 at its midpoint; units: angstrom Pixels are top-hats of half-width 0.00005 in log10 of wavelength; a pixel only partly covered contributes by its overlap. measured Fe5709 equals 1.2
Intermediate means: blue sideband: 168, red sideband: 164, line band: 157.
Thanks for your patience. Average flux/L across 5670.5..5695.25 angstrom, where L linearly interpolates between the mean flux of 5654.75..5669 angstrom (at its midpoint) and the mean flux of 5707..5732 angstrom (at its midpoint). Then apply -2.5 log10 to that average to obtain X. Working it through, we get -0.05 mag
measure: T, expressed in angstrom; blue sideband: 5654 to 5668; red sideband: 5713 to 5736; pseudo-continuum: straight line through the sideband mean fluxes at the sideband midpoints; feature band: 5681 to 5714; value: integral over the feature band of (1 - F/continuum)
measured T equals 0.1 angstrom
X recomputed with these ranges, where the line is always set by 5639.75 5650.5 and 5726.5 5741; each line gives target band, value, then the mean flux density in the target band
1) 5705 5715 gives 0.07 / 154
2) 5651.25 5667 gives 0.02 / 161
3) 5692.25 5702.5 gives 0.01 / 163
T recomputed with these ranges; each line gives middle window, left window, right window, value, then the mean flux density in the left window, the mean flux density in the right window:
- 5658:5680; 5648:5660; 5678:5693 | 0.1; 162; 168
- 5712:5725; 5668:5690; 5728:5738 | 0.5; 168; 165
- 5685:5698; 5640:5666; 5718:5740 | -0.2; 162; 163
